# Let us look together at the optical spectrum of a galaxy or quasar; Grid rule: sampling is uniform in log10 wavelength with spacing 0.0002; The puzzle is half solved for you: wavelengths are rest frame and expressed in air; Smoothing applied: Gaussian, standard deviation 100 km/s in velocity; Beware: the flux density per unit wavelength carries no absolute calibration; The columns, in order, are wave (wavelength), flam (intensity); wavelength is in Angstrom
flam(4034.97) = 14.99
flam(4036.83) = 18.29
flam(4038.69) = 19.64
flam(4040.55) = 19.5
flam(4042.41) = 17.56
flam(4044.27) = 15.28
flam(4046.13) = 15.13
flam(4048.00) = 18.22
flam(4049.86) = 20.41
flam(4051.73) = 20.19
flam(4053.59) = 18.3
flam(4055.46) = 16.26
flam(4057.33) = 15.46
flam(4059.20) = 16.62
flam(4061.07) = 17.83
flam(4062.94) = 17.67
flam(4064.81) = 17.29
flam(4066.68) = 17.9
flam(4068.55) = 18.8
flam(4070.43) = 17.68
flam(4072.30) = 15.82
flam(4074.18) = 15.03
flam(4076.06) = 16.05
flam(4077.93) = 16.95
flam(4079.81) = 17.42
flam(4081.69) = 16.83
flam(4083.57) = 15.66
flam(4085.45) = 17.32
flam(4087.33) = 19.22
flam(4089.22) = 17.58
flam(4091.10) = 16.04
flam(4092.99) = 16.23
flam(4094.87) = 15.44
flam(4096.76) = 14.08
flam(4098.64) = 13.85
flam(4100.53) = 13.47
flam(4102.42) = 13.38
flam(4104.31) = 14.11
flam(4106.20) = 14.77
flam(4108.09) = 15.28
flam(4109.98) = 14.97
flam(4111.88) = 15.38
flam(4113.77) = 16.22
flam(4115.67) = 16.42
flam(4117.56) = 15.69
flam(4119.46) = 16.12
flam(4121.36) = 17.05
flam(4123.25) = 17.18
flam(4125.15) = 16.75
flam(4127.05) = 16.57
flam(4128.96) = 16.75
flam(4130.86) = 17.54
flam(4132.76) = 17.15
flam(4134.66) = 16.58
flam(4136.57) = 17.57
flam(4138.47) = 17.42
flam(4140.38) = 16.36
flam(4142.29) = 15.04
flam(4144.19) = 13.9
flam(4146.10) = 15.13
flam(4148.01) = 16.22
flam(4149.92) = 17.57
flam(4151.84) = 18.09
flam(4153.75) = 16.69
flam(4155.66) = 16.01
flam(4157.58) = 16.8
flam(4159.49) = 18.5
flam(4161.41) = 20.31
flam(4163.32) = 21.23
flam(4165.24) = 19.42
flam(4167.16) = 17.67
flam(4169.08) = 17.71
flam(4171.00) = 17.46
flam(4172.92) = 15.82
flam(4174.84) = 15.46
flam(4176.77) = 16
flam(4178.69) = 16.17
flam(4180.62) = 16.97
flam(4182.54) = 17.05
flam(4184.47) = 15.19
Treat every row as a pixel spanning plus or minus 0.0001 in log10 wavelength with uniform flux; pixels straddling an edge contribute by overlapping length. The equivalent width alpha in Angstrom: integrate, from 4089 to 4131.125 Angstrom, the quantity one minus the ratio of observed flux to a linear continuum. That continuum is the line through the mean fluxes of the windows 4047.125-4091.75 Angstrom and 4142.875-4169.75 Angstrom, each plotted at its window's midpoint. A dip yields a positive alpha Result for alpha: 4.3 Angstrom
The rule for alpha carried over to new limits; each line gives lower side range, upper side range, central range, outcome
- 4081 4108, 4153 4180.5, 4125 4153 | 0.3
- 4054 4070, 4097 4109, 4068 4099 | -1.7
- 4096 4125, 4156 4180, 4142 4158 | 0.7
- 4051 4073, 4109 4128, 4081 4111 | 2.2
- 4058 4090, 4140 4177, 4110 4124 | 0.8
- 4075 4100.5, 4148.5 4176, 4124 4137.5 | 0.1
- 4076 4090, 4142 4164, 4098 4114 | 2.4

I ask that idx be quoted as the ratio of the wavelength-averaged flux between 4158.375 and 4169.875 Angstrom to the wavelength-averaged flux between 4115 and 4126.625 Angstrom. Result 1.16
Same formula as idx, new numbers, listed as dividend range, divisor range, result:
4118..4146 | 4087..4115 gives 1.08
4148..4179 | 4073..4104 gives 1.11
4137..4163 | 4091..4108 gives 1.16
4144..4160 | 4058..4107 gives 1.02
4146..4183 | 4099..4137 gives 1.09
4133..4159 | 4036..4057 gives 0.92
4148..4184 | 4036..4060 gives 0.98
